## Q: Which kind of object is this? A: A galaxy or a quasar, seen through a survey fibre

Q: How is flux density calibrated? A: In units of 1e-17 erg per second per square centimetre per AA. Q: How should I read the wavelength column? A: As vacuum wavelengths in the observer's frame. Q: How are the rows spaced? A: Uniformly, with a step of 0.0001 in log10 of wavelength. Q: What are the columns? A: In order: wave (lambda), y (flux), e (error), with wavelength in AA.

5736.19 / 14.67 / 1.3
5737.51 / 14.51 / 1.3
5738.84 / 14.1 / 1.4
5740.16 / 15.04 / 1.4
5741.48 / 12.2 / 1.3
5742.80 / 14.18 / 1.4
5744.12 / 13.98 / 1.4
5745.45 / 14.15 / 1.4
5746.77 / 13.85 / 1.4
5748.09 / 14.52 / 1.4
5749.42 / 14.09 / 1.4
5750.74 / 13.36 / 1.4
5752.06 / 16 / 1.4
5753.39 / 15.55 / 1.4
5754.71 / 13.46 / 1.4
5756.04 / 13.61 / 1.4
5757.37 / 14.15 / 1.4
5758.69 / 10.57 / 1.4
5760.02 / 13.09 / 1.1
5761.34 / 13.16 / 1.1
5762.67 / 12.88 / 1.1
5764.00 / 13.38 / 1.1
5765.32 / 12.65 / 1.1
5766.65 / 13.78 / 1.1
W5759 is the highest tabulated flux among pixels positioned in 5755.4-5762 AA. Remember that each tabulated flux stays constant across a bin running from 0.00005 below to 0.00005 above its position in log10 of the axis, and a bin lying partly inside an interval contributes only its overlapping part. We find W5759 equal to 14.15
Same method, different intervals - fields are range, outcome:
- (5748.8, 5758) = 16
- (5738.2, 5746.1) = 15.04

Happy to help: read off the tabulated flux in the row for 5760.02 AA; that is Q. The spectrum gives 13.09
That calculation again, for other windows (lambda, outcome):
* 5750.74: 13.36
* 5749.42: 14.09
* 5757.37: 14.15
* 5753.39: 15.55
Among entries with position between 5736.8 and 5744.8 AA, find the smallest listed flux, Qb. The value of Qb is 12.2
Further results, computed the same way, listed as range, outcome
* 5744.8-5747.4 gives 13.85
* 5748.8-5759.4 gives 10.57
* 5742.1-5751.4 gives 13.36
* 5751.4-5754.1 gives 15.55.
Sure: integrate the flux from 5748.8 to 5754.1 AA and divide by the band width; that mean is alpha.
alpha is 14.8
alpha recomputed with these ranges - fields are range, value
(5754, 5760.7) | 13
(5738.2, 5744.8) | 13.9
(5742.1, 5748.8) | 14.1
